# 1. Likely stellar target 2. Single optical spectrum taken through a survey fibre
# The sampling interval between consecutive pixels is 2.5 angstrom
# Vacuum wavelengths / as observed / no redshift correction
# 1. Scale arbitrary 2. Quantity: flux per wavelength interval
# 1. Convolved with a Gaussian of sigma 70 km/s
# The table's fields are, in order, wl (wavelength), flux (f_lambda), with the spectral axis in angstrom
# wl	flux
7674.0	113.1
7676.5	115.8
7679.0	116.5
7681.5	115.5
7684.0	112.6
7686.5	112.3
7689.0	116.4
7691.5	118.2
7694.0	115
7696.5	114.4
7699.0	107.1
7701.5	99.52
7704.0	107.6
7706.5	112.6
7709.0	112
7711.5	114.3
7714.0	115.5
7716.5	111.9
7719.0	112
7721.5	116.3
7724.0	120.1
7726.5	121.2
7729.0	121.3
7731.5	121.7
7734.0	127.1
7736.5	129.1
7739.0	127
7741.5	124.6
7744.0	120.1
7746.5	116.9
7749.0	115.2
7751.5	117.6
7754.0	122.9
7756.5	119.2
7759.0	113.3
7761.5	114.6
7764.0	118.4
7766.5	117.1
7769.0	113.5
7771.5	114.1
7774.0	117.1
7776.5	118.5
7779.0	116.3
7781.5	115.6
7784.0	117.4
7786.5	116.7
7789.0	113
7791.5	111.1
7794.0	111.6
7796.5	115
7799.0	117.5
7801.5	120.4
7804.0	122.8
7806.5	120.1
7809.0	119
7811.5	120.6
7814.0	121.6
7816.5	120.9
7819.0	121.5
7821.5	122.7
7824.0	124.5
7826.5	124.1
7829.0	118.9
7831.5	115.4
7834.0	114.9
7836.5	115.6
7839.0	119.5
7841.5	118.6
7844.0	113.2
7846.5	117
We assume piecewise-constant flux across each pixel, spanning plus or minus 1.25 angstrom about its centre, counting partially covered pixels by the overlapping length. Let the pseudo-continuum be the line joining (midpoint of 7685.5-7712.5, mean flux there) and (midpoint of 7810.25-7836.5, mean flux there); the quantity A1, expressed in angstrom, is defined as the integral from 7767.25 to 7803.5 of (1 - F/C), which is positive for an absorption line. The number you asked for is 0.6 angstrom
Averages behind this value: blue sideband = 112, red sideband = 120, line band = 116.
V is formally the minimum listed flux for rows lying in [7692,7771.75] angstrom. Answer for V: 99.52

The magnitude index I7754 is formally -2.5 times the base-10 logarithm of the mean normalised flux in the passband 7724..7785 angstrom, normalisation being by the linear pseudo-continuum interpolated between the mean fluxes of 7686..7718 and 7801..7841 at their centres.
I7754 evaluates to -0.03 mag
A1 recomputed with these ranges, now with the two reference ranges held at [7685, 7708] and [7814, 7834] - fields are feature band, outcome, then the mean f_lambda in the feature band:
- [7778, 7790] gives 0.2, 116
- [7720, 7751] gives -2.0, 122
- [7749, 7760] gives -0.2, 118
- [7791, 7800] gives 0.4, 114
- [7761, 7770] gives 0.0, 116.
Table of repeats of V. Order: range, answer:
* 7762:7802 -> 111.1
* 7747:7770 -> 113.3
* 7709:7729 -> 111.9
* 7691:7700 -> 107.1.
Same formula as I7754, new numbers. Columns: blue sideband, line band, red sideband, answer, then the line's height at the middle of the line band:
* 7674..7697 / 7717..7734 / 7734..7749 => 0.02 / 121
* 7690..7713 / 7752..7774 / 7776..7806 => -0.02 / 115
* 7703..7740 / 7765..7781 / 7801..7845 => 0.03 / 119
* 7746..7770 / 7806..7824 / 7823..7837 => -0.02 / 119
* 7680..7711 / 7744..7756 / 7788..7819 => -0.03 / 115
